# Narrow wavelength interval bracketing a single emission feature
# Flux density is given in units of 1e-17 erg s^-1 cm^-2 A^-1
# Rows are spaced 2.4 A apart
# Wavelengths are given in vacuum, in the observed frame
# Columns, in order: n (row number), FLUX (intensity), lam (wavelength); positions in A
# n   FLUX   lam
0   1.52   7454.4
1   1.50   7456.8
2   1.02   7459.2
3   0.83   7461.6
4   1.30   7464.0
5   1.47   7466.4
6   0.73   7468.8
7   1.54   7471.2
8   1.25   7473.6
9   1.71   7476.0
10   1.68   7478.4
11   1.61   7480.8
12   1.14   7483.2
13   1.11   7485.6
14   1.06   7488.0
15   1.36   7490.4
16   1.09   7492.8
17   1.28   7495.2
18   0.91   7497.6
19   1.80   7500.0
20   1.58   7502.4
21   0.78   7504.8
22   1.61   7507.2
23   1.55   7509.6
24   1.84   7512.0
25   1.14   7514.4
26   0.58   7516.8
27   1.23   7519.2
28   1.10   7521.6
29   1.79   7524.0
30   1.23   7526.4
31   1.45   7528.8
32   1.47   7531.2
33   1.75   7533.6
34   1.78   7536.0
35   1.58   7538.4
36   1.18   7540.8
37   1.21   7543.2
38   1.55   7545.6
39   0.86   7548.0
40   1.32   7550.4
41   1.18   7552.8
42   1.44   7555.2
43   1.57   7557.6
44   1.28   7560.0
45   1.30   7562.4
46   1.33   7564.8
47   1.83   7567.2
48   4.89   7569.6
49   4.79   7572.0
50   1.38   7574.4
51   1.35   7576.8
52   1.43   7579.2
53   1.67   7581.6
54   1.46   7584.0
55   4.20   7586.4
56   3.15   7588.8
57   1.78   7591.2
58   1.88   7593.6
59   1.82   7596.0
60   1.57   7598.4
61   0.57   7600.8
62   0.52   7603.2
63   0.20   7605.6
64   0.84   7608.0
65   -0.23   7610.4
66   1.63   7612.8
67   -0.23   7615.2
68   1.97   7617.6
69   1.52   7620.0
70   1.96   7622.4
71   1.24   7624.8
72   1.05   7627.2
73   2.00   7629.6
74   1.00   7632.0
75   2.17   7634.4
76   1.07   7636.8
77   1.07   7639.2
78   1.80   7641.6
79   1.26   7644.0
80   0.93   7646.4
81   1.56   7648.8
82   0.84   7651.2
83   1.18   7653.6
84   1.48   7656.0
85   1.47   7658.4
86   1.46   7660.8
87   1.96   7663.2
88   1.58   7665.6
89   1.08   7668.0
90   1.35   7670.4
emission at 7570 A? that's [S II] 6716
